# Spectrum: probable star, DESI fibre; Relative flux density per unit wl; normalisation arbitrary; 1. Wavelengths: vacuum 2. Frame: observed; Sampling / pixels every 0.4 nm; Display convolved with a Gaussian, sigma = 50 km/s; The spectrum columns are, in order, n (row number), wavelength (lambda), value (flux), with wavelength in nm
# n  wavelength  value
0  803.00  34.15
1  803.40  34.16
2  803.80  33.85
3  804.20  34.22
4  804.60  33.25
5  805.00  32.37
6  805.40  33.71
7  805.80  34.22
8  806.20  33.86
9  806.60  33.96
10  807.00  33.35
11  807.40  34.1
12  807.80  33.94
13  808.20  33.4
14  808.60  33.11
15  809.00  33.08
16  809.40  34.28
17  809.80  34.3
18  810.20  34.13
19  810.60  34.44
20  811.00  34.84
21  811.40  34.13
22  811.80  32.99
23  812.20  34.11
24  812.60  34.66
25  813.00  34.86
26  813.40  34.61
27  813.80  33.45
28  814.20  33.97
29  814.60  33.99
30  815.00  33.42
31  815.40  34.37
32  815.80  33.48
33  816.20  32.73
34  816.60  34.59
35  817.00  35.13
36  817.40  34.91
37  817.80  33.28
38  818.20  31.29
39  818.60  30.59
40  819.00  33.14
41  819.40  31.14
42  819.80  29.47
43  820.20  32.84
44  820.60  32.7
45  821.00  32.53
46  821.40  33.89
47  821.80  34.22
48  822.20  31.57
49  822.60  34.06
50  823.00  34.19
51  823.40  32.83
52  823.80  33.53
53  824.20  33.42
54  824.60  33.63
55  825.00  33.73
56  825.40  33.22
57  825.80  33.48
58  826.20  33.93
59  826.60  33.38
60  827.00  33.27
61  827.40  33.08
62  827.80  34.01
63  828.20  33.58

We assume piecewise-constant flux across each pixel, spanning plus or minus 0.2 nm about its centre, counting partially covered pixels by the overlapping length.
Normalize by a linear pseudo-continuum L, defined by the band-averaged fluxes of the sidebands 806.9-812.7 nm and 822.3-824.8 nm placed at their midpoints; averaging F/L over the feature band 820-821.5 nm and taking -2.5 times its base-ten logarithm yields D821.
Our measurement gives 0.02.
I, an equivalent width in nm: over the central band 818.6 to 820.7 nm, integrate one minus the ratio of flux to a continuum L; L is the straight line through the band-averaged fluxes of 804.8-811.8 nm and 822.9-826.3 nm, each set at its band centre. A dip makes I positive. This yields 0.119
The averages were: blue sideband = 33.8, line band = 31.7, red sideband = 33.5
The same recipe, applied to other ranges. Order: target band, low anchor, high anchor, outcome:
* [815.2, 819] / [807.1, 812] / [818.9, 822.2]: -0.056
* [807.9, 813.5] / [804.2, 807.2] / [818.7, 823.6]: -0.130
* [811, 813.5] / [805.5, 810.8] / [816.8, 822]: -0.062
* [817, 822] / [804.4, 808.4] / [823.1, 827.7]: 0.133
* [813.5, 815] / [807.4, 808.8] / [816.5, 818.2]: 0.005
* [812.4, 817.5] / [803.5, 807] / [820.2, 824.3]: -0.108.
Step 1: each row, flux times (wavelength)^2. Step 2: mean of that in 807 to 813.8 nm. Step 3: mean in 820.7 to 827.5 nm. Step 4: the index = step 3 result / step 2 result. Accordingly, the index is 1.0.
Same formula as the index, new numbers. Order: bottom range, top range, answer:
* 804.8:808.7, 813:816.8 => 1.03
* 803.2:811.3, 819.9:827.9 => 1.03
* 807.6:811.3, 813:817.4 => 1.02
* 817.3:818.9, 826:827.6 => 1.05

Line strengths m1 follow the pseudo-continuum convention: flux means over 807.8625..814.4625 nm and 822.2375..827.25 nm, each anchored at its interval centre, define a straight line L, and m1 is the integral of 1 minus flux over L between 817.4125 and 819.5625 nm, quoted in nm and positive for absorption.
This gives 0.10 nm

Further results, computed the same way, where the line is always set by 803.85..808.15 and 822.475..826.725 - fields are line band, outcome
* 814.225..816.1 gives -0.01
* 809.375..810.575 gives -0.02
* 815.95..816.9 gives -0.01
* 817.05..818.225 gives 0.00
